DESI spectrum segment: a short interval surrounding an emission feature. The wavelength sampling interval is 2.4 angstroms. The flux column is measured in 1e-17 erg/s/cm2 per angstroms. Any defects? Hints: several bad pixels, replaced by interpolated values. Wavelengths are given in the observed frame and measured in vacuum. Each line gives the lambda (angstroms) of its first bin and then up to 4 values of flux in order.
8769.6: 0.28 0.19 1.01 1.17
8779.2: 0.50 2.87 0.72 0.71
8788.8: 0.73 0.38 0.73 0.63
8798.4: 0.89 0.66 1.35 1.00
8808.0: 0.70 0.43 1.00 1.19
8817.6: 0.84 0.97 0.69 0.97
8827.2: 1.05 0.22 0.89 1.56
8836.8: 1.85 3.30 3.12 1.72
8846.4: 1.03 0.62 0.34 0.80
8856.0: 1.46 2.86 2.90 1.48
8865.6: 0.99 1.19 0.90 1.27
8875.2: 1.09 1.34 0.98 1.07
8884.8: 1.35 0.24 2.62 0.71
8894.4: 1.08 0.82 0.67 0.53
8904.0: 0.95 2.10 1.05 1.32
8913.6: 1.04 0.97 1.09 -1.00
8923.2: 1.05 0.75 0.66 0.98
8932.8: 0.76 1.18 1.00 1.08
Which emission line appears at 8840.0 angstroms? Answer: [S II]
